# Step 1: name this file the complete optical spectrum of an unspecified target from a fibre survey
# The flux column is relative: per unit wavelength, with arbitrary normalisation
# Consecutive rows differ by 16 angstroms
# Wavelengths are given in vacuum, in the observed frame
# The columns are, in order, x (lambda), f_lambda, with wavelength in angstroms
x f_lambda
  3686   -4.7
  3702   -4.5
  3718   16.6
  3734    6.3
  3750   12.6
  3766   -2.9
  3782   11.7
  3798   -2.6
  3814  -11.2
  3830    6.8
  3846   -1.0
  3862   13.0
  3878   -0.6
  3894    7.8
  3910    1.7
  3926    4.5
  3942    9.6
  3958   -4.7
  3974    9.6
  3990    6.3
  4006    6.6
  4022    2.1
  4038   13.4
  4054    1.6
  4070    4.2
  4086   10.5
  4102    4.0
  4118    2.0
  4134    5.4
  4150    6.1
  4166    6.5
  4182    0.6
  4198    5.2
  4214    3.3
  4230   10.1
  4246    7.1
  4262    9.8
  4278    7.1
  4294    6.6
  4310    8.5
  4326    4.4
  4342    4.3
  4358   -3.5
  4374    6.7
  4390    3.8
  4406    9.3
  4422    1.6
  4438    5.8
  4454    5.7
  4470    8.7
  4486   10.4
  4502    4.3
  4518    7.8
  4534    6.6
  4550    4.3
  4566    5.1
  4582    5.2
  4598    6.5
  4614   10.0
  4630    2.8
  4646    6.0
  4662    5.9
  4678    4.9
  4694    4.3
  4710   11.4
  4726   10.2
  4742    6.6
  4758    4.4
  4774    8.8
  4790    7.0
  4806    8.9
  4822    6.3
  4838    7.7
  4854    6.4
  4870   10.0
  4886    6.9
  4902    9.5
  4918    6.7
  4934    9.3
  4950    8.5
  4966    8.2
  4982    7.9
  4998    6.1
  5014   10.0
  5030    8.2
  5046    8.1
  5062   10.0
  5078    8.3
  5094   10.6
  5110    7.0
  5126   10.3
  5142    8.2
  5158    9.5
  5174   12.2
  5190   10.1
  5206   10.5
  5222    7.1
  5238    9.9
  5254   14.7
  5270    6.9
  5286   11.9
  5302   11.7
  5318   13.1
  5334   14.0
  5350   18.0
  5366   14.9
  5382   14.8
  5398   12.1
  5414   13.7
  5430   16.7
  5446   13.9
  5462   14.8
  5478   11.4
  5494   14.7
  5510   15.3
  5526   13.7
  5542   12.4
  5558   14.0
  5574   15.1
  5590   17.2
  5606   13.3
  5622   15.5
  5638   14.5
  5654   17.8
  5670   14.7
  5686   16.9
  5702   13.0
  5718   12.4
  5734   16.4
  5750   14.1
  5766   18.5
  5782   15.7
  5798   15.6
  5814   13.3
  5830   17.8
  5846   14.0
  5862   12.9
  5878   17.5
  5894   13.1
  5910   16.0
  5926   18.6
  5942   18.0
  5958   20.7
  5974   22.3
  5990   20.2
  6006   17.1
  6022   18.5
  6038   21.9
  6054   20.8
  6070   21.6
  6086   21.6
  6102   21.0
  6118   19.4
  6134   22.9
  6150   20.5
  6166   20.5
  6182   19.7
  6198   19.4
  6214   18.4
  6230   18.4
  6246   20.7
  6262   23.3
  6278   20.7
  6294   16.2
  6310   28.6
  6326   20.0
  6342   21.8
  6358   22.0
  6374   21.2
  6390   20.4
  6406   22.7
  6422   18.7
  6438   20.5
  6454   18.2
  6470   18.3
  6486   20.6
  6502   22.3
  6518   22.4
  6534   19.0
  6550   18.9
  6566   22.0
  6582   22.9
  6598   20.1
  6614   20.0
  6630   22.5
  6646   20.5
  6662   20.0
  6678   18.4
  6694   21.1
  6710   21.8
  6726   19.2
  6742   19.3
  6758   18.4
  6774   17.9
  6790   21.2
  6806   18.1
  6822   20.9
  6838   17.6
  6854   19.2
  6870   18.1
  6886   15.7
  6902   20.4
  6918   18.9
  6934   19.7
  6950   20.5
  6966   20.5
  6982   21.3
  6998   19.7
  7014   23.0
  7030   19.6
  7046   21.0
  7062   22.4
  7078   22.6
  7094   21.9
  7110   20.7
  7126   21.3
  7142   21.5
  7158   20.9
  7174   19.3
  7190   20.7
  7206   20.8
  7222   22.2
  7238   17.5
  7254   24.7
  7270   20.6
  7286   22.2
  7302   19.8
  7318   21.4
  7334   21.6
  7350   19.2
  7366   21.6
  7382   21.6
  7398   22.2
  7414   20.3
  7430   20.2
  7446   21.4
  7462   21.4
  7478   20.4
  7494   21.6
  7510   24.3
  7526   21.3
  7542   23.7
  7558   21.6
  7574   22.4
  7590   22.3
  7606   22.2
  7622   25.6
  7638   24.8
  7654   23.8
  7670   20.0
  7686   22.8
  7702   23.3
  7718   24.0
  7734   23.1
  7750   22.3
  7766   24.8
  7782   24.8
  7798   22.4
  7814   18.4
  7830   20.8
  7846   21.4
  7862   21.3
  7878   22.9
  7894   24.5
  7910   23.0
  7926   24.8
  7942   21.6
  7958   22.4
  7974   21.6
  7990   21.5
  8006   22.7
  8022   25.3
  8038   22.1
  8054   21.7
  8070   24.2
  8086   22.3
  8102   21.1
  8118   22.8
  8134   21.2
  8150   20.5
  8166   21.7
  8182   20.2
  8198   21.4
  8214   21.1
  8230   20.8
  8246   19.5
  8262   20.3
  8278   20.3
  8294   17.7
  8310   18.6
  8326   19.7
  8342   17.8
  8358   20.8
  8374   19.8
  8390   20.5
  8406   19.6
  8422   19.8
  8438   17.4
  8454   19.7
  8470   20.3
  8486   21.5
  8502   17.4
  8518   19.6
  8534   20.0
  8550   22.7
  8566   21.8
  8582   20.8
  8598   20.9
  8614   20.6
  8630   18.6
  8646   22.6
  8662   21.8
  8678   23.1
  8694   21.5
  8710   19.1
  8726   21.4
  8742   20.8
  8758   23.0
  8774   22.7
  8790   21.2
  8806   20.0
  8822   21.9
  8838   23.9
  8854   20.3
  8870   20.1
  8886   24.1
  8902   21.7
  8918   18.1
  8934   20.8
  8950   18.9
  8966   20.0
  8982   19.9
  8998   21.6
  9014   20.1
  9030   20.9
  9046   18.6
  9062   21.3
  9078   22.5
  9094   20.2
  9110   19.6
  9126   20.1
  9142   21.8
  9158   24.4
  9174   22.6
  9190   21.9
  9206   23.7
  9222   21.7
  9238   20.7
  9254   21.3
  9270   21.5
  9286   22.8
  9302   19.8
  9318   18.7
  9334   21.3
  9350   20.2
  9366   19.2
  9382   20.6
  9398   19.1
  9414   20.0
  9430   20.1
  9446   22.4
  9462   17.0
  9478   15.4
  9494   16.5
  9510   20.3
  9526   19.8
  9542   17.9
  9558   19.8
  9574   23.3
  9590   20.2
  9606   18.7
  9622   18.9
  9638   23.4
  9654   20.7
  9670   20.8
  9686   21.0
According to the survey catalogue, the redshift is 0.327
